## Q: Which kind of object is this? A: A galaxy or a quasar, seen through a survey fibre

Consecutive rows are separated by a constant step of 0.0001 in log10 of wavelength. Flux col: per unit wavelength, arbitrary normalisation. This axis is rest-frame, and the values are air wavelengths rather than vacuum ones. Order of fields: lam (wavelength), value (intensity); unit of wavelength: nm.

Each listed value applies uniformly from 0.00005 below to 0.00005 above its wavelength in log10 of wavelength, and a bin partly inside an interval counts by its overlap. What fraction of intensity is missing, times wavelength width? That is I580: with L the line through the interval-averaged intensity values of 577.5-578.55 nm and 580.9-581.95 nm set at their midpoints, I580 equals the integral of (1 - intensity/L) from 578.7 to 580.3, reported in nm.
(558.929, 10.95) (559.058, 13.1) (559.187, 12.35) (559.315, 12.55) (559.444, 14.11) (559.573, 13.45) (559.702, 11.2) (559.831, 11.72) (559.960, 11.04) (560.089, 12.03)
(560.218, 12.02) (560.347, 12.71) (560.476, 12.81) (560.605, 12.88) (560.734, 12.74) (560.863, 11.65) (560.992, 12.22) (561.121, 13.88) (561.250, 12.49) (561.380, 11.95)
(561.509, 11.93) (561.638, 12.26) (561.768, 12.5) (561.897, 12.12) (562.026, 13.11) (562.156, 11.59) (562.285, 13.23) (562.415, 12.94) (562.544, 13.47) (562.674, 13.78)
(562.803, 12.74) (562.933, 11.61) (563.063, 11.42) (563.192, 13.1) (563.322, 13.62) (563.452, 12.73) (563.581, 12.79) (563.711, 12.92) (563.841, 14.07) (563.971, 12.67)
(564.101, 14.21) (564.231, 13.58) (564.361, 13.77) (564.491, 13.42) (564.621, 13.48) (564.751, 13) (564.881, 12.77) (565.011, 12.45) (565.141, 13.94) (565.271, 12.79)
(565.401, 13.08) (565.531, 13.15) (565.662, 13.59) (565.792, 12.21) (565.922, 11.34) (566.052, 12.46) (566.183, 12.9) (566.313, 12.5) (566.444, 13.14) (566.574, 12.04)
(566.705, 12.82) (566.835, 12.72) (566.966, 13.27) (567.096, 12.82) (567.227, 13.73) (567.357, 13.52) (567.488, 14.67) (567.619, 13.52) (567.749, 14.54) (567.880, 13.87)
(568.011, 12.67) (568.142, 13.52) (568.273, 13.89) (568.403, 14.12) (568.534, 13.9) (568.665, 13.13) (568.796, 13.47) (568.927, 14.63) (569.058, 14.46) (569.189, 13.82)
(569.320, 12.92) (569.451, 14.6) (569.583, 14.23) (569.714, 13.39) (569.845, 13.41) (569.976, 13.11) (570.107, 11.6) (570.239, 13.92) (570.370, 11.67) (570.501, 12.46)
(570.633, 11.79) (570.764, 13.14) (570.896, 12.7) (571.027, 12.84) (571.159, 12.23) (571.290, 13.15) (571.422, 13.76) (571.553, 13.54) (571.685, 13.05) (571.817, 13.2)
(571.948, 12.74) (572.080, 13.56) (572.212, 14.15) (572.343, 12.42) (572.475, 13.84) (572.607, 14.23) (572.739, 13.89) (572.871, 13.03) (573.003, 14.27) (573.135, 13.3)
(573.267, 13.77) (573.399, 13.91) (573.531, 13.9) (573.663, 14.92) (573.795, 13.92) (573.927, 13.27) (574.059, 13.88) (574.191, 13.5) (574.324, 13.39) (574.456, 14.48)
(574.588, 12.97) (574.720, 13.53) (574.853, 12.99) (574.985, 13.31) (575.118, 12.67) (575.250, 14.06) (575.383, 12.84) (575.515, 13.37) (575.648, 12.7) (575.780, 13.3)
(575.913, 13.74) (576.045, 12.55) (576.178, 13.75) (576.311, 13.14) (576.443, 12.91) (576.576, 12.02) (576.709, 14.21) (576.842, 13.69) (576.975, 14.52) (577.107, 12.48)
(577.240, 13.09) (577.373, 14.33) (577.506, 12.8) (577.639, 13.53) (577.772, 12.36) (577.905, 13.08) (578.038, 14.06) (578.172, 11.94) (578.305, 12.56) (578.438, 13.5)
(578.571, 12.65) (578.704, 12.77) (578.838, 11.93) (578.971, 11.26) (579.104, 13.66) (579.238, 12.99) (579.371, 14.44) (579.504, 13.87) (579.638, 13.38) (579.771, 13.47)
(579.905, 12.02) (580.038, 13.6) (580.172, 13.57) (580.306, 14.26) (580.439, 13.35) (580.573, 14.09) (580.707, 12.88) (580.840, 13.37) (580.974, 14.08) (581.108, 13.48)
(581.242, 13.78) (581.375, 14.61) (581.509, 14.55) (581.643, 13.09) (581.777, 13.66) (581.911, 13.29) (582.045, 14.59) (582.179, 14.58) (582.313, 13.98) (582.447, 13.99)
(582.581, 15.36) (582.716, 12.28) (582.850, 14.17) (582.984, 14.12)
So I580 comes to 0.02 nm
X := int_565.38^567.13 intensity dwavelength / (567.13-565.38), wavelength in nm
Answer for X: 12.7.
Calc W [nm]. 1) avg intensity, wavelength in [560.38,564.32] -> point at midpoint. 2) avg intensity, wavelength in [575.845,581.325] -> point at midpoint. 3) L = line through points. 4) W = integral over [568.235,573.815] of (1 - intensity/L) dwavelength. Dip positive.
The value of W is -0.17 nm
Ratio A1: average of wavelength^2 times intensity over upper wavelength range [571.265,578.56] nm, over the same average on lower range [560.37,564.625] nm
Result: 1.1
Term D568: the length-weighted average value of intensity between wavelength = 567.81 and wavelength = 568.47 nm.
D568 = 13.6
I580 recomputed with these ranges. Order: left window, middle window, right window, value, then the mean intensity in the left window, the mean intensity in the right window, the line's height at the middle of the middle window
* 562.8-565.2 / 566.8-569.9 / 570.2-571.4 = -0.22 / 13.1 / 12.7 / 12.8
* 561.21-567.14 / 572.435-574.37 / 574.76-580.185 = -0.11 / 12.8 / 13.1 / 13.1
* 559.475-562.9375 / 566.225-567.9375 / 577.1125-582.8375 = -0.07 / 12.5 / 13.4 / 12.8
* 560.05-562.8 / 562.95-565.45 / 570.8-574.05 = -0.06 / 12.6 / 13.5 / 12.8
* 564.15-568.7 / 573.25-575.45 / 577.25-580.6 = -0.07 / 13.2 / 13.2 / 13.2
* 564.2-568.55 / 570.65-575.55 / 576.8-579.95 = -0.11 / 13.2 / 13.1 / 13.1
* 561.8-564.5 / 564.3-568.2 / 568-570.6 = 0.03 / 13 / 13.4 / 13.2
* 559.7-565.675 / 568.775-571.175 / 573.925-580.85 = -0.04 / 12.8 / 13.2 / 13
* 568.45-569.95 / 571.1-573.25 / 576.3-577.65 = 0.03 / 13.8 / 13.3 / 13.6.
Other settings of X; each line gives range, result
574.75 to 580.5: 13.2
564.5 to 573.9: 13.3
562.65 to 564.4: 13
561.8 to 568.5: 13.1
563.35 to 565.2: 13.3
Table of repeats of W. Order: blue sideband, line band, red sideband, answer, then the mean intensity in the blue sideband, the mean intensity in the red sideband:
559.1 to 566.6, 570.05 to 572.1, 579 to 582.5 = 0.05 nm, 12.7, 13.7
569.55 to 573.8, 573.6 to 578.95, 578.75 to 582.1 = 0.06 nm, 13.3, 13.5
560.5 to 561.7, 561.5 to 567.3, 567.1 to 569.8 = 0.07 nm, 12.5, 13.8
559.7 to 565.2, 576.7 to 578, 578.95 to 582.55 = 0.01 nm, 12.7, 13.7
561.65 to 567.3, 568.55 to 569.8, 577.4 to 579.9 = -0.09 nm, 12.9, 13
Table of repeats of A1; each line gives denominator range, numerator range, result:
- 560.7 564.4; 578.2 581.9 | 1.11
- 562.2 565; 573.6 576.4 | 1.07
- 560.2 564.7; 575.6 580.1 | 1.08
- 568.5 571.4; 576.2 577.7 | 1.04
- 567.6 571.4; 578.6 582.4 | 1.05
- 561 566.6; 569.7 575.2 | 1.07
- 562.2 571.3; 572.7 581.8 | 1.06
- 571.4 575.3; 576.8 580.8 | 0.99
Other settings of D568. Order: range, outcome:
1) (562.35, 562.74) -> 13.4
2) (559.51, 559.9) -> 12.1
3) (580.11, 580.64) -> 13.8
